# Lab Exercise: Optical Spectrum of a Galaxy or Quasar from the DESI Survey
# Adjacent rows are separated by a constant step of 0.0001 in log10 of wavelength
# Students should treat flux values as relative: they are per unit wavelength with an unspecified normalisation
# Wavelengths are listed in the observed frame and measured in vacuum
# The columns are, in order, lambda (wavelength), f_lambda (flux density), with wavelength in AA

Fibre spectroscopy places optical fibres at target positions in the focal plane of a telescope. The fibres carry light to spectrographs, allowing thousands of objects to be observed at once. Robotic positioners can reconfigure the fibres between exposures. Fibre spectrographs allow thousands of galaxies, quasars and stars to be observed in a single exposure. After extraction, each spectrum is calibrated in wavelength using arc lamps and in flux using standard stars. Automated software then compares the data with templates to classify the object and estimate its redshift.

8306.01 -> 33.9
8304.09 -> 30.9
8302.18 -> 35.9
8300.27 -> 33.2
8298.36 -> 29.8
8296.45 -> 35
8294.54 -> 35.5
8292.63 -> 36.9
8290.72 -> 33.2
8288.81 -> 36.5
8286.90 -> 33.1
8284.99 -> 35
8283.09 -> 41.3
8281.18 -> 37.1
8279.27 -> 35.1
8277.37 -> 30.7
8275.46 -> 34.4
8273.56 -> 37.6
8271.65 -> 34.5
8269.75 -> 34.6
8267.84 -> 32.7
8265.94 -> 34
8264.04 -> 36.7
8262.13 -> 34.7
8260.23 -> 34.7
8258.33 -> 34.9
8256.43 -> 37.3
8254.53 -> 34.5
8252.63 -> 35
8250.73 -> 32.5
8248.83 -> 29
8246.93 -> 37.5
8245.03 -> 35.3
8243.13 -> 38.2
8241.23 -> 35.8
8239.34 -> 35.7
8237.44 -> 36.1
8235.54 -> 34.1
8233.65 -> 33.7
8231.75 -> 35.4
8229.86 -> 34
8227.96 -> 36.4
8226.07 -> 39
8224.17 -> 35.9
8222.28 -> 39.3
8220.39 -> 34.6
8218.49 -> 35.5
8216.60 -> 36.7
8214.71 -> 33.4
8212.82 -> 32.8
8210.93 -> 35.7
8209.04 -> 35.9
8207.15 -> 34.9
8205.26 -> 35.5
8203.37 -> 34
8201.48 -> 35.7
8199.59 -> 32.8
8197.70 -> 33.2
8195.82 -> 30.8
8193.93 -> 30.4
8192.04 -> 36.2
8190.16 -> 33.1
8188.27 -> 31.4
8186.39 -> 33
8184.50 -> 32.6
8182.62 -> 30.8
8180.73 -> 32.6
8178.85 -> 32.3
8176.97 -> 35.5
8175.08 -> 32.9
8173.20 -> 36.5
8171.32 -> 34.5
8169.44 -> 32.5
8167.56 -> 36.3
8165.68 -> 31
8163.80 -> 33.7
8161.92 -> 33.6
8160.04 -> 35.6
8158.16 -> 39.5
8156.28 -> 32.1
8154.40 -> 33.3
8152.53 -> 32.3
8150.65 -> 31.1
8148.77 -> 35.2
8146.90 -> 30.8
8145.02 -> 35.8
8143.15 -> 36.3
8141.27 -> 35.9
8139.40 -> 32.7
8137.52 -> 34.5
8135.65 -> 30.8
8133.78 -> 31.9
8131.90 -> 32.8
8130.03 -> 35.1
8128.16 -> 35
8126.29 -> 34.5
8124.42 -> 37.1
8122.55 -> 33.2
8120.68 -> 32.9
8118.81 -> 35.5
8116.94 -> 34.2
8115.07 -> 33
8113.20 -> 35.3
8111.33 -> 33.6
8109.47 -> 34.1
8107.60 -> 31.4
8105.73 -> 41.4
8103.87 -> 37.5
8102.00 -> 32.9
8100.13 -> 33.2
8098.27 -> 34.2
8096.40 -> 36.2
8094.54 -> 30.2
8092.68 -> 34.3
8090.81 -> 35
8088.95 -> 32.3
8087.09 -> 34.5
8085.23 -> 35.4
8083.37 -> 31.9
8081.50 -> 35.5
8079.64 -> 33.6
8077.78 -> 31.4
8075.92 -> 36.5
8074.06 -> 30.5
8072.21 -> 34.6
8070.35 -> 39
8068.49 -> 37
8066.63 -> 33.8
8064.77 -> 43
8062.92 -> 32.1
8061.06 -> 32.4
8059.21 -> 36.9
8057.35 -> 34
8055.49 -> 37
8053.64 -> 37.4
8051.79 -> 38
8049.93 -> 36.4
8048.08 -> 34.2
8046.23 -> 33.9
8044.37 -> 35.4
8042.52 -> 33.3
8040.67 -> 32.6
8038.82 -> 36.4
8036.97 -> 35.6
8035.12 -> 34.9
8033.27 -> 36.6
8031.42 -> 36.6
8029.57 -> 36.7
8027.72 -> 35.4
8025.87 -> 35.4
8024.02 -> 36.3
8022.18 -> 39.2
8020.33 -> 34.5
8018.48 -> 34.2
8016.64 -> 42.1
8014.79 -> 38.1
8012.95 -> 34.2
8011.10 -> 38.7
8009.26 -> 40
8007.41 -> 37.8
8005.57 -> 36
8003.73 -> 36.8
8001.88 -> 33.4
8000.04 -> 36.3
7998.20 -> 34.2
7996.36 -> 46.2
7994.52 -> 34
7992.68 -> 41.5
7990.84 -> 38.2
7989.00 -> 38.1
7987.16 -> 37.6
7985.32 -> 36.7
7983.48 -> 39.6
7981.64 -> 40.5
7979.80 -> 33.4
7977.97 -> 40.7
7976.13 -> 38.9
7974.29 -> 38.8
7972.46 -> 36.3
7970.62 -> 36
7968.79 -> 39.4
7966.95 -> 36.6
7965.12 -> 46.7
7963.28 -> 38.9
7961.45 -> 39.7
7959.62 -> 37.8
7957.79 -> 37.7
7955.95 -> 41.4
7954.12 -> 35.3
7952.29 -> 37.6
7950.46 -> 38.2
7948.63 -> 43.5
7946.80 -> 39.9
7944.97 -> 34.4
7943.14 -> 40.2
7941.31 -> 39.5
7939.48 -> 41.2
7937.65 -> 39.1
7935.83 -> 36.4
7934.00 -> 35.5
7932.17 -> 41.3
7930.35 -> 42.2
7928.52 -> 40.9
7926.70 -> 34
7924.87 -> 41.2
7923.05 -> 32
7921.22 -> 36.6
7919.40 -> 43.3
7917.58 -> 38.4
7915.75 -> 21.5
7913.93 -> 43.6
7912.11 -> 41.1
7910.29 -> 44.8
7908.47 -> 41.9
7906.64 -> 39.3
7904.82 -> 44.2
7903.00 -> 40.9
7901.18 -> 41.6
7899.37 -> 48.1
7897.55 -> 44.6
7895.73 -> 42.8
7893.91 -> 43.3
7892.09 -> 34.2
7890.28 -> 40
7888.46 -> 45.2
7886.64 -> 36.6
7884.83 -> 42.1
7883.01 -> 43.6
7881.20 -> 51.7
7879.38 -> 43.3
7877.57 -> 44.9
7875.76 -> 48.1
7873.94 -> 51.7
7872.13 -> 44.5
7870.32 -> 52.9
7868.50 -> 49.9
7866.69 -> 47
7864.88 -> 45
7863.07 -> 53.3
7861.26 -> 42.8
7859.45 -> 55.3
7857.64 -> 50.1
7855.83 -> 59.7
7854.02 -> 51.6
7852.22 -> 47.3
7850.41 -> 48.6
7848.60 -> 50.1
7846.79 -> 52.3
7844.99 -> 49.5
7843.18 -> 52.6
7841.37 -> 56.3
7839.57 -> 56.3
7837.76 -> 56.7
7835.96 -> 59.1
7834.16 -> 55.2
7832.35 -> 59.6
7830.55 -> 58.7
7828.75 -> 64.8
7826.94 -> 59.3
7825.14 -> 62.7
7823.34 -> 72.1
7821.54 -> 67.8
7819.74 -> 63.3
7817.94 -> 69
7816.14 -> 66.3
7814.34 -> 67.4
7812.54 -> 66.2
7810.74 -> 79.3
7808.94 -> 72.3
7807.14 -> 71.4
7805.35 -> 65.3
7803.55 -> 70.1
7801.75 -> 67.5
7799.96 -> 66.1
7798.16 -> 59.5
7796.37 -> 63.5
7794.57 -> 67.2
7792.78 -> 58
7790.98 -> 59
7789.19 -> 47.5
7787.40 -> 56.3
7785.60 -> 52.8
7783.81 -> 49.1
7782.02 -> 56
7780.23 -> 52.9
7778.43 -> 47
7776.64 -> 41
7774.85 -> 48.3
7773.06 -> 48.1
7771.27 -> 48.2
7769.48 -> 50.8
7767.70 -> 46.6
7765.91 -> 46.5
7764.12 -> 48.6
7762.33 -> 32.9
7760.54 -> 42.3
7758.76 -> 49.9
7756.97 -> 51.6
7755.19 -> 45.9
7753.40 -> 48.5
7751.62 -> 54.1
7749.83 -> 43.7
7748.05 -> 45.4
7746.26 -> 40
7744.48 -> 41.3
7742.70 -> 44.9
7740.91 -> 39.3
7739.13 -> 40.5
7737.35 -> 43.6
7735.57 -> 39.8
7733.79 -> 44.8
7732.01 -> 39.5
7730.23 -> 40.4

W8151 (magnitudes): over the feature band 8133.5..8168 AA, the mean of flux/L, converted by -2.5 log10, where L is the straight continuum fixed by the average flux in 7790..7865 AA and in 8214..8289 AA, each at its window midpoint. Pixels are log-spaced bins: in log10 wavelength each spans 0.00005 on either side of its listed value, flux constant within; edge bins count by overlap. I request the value 0.214 mag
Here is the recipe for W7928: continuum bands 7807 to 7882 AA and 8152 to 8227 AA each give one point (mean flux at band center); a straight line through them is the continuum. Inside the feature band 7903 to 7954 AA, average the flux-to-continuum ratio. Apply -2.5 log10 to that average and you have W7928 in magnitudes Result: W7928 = 0.29 mag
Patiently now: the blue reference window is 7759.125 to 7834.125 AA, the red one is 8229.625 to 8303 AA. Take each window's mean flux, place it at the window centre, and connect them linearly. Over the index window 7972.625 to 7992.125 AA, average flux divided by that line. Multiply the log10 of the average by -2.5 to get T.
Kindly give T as 0.27 mag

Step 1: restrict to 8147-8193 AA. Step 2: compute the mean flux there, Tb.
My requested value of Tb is 33.6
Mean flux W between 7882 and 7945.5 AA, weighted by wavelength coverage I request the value 39.9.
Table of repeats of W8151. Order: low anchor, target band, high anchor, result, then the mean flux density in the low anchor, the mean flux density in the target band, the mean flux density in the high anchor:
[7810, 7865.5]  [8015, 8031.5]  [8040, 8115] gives 0.09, 58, 36.8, 34.8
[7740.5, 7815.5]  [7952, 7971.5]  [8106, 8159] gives 0.12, 53.8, 38.9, 34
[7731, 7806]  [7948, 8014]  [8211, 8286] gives 0.14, 50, 38.2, 35.3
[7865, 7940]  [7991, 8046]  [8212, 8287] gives 0.09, 41.9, 36.6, 35.2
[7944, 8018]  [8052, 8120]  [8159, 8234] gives 0.05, 38.3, 34.8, 34.3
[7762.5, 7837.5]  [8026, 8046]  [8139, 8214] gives 0.22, 59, 35.3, 33.8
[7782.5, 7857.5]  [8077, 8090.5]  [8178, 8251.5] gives 0.27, 60.3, 33.6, 34.4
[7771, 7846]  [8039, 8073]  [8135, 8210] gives 0.18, 59.8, 35.6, 33.7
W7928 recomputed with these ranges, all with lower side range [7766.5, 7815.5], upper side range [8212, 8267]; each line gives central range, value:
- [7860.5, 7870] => 0.140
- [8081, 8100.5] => 0.258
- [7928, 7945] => 0.282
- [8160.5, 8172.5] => 0.158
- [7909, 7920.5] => 0.316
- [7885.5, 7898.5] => 0.283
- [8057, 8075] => 0.242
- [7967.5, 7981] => 0.284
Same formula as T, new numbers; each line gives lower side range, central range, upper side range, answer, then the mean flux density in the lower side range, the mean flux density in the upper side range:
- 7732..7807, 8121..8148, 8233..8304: 0.15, 50.5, 34.9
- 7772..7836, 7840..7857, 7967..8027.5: 0.07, 60.8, 37.6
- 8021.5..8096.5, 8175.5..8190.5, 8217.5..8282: 0.08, 35.1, 35.2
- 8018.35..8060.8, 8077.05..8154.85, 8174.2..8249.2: 0.04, 35.7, 34.5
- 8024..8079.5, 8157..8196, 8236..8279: 0.05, 35.4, 34.8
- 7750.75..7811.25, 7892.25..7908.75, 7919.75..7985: 0.02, 54.7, 38.6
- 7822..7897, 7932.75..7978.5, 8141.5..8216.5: 0.18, 50.8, 33.8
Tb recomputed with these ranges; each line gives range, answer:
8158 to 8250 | 34.5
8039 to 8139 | 34.6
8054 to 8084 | 35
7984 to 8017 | 37.7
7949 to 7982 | 38.6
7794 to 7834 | 66.1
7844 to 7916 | 45.7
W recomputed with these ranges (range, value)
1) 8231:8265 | 35.1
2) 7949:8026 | 38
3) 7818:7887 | 53.1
